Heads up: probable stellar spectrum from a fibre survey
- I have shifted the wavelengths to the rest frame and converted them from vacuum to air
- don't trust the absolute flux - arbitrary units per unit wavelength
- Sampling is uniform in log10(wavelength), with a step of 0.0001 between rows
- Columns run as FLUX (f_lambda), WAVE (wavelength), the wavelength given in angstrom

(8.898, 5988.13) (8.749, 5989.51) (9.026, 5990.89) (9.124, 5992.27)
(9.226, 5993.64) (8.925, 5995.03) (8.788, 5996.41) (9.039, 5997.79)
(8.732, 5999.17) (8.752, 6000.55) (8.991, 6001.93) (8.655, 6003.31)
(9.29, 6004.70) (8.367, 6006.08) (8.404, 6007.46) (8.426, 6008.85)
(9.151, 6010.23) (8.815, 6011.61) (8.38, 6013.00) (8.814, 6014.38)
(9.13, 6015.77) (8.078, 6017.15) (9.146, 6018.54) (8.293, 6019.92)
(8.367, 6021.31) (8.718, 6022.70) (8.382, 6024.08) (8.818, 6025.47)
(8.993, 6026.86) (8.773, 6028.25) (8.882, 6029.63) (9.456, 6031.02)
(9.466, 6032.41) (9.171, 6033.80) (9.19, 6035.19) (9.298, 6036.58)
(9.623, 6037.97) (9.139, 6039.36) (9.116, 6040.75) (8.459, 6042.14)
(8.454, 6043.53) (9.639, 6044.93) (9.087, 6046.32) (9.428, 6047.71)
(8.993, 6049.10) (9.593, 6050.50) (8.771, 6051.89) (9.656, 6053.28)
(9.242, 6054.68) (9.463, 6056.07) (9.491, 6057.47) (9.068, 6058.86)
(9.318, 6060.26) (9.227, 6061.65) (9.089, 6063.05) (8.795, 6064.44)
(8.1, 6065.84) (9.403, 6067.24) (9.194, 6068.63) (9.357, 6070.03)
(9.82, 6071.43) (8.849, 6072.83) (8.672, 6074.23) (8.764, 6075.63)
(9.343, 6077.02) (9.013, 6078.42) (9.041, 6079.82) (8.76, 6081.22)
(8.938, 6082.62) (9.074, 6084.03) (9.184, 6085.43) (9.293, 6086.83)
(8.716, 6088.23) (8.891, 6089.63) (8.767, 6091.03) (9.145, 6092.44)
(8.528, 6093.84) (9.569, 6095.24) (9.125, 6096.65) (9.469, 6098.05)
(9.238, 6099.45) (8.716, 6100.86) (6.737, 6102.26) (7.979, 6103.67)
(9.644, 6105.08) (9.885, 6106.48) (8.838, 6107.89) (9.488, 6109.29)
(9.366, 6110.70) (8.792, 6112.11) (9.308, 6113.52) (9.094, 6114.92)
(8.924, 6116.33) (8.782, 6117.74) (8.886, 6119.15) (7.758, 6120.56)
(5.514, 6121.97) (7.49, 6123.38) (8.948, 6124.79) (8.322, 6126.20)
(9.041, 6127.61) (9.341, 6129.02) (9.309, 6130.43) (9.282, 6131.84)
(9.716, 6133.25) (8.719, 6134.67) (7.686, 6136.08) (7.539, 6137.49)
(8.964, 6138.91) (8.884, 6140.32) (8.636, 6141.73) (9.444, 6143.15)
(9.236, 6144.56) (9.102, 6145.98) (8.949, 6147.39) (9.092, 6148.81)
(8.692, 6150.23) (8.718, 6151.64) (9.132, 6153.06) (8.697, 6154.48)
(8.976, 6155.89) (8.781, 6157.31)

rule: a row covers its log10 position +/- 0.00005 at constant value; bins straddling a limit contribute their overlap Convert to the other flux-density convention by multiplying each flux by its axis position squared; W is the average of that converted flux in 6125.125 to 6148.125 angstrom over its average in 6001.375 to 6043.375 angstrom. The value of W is 1.04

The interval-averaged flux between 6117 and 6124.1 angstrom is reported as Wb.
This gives 7.69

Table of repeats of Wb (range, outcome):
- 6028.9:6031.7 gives 9.18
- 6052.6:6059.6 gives 9.37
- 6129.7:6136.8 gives 8.94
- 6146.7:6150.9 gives 8.9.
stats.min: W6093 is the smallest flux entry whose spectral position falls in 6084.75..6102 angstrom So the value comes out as 8.528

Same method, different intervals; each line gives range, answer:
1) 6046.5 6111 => 6.737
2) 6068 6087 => 8.672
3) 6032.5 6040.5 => 9.139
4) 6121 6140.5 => 5.514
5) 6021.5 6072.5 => 8.1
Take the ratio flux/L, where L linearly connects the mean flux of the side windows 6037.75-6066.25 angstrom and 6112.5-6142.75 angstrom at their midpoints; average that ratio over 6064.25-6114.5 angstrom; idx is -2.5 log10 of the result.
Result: -0.02 mag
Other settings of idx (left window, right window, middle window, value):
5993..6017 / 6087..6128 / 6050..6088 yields -0.045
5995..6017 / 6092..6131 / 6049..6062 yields -0.064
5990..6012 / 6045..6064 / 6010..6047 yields 0.019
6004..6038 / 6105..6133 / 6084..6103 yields -0.009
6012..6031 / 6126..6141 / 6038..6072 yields -0.052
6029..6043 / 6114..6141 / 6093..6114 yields -0.033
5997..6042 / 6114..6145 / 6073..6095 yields -0.029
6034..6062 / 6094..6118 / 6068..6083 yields 0.004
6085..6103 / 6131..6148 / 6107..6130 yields 0.028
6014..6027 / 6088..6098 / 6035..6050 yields -0.045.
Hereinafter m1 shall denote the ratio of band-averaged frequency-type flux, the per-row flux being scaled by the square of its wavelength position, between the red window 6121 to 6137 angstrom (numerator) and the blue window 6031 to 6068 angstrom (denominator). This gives 0.95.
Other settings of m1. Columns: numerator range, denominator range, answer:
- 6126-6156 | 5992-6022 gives 1.06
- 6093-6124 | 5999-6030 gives 1.03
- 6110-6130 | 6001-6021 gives 1.02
